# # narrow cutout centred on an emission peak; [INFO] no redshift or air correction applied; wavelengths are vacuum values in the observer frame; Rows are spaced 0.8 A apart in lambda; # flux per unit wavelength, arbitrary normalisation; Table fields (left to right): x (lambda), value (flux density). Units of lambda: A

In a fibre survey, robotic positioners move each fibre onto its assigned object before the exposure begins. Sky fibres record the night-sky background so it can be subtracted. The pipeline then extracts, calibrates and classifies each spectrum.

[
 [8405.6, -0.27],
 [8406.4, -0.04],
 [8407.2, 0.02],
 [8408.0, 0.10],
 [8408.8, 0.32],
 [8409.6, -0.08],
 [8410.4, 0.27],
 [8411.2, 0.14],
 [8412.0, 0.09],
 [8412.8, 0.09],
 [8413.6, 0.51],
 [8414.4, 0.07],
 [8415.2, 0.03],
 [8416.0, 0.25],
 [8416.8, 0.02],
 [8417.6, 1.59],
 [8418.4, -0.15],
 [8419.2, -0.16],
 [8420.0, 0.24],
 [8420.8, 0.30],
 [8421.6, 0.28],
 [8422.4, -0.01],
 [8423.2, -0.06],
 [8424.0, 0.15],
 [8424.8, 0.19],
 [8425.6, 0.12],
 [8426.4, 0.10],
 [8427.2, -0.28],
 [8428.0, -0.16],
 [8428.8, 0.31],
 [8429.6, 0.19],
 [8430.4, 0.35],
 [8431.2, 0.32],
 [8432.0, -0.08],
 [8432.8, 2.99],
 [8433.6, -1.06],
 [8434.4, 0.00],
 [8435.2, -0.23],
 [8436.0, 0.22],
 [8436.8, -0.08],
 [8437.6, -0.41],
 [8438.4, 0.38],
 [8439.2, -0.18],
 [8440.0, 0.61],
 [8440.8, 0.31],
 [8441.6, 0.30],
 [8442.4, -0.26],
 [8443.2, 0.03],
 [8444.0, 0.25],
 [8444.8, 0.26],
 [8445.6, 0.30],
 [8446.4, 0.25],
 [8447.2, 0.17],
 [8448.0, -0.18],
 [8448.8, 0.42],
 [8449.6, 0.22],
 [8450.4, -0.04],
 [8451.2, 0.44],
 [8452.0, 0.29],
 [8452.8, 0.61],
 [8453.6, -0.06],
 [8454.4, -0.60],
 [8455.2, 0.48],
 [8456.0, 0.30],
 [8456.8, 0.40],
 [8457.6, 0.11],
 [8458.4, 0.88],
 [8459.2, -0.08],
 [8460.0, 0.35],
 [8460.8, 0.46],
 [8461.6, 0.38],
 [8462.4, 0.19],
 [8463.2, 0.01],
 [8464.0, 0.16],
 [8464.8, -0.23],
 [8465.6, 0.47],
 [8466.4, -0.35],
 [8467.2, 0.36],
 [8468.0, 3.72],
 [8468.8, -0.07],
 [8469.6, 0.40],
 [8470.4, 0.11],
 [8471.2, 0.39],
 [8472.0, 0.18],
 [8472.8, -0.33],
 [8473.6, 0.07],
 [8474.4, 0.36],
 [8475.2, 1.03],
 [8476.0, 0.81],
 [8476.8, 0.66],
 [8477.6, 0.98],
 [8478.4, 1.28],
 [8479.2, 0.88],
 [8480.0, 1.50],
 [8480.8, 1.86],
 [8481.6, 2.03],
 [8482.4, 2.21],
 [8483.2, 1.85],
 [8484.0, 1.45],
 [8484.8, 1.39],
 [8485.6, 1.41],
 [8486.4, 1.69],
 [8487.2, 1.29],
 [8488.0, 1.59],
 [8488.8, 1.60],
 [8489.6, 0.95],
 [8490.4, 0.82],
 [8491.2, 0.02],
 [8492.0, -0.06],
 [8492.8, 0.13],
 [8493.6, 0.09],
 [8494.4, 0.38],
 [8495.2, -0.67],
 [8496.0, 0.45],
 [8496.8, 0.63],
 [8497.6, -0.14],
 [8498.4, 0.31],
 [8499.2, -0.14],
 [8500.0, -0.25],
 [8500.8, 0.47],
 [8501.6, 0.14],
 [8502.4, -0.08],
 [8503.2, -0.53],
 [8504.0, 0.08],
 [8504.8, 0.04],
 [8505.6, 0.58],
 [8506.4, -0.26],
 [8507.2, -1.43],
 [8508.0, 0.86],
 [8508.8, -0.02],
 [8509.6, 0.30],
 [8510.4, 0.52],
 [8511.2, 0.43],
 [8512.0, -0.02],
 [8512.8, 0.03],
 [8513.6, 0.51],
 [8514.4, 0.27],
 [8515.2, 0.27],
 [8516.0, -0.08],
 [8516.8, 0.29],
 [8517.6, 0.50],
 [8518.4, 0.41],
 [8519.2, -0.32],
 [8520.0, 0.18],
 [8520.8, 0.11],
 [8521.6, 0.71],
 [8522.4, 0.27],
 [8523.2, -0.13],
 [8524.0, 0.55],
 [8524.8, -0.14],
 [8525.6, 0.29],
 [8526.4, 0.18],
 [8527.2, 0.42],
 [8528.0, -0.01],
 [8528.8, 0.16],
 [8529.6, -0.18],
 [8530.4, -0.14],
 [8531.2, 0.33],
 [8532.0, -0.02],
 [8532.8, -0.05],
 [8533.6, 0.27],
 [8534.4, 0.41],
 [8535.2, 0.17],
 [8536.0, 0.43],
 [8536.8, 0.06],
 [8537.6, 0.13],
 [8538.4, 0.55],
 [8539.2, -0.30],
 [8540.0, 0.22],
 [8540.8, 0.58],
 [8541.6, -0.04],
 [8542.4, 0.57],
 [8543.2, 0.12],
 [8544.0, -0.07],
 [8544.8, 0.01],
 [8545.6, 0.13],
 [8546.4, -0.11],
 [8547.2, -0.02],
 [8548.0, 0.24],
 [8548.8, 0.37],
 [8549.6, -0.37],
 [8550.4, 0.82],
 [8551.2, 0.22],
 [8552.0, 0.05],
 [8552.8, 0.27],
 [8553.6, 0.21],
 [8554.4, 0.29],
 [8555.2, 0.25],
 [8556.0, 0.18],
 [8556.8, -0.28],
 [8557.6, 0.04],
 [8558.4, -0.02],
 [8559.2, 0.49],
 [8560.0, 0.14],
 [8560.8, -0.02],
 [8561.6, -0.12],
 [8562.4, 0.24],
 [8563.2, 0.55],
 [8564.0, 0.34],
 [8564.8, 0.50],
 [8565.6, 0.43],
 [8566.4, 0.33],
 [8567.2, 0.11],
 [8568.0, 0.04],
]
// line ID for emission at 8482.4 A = [O II]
